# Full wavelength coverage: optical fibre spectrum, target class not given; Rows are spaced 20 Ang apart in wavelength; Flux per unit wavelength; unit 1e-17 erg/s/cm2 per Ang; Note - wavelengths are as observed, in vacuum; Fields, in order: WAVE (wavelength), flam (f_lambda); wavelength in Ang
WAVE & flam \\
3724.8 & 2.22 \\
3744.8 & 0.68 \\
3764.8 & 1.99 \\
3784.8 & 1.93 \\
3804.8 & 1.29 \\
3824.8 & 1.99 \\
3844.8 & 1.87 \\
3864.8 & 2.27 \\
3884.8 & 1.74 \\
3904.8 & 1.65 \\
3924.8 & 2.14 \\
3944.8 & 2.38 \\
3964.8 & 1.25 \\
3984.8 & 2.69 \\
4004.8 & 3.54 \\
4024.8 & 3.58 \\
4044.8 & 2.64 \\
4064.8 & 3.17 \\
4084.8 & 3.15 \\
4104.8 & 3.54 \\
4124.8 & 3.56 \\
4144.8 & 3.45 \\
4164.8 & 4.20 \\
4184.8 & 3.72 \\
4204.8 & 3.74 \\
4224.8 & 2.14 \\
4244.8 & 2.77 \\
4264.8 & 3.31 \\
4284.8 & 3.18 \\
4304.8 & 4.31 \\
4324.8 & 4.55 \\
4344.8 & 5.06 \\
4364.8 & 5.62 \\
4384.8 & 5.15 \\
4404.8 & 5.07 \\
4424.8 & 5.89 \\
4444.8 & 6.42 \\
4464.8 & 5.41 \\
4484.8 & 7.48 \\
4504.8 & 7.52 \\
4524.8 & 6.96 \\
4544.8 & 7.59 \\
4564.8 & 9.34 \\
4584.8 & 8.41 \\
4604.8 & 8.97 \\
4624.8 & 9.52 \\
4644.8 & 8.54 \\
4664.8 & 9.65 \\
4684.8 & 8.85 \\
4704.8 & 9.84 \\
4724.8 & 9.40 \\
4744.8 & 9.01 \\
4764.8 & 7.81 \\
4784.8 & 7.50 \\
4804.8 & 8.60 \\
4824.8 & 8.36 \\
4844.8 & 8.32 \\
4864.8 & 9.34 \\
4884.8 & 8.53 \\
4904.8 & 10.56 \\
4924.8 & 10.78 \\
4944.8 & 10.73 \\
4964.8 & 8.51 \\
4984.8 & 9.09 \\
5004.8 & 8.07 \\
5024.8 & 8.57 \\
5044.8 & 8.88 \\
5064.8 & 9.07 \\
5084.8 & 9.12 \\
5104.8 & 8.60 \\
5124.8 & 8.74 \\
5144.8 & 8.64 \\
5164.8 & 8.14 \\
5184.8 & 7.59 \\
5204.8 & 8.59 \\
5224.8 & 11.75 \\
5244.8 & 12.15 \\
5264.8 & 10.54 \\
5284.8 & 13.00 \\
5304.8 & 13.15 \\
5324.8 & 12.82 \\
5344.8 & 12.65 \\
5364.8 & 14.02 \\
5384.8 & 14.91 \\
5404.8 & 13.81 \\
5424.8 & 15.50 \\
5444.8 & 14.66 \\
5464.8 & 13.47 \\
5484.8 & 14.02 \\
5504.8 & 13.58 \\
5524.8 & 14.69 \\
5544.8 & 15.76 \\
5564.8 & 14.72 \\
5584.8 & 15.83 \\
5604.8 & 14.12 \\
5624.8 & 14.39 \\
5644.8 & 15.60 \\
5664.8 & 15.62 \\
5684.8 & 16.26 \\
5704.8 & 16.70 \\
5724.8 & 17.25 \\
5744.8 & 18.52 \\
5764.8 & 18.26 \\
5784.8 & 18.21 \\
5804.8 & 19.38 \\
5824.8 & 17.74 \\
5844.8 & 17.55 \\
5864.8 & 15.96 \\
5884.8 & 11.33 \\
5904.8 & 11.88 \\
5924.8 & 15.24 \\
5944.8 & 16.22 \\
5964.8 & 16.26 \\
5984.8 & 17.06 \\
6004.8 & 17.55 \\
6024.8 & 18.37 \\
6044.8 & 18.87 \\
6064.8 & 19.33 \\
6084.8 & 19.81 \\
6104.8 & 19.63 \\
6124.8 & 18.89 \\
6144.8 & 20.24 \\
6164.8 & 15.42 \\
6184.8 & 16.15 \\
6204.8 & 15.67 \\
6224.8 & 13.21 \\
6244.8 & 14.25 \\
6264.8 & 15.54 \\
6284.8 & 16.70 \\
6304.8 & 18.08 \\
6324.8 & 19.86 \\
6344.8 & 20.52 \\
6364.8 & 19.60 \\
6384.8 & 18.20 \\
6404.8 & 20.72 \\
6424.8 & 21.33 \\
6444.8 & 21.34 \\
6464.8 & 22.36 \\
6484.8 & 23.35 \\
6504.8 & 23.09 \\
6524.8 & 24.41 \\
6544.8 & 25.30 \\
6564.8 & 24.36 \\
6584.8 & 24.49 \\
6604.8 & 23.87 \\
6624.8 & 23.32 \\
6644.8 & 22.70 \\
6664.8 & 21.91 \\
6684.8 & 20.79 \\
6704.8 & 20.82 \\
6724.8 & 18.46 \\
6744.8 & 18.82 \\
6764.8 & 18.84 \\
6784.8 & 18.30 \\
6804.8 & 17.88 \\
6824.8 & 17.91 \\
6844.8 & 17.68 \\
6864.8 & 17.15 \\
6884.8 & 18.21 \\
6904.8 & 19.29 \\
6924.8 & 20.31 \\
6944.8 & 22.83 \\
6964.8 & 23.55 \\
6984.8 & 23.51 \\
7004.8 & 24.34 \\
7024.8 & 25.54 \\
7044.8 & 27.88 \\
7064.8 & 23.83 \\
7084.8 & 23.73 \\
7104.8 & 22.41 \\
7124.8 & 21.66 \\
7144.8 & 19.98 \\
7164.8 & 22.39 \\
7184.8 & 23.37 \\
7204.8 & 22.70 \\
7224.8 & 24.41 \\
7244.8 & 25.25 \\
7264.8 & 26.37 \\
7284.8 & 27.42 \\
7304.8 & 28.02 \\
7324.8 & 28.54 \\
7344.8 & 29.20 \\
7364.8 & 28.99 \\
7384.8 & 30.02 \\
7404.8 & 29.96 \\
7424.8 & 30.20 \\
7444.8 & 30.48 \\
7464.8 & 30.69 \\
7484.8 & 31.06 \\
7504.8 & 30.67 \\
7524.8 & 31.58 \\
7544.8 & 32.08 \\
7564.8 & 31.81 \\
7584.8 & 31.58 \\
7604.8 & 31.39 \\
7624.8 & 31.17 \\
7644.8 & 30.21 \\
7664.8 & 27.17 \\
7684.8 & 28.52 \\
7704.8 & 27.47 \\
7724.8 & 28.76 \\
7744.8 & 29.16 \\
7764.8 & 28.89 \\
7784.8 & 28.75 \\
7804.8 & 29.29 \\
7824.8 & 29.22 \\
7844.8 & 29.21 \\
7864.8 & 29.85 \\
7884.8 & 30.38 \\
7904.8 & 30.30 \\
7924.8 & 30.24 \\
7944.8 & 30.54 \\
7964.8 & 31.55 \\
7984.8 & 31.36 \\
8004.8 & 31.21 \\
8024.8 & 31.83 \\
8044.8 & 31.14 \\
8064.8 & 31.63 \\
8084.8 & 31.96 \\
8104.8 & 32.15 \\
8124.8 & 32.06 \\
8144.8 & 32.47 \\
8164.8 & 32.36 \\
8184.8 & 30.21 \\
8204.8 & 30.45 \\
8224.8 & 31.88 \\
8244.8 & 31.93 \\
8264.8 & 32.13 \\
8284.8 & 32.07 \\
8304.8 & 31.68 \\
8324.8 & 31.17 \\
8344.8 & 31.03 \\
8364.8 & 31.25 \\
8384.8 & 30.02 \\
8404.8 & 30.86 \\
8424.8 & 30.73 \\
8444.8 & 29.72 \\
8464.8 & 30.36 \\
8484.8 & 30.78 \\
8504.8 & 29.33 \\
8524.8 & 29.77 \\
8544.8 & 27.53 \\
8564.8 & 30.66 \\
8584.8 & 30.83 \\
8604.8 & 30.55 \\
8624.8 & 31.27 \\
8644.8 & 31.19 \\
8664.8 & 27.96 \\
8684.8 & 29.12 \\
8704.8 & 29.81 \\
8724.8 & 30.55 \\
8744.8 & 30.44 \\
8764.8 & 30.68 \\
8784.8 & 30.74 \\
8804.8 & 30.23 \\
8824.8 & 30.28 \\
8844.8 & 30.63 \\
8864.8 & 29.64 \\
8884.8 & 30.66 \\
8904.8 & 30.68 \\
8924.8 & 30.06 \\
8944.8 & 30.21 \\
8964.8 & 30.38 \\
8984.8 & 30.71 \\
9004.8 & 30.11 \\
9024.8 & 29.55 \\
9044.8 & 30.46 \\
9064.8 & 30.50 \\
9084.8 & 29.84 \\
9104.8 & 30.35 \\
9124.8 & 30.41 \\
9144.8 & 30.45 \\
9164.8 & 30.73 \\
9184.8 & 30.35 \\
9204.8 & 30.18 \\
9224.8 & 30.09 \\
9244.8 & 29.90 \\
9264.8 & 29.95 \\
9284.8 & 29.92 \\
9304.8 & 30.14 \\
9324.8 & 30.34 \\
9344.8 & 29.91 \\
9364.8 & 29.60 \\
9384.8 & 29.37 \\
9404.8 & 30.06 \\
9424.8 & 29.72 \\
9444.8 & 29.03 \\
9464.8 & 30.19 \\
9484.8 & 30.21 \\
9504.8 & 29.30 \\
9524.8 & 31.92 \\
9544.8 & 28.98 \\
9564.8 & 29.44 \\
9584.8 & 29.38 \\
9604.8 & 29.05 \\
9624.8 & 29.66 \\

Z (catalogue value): 0.000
